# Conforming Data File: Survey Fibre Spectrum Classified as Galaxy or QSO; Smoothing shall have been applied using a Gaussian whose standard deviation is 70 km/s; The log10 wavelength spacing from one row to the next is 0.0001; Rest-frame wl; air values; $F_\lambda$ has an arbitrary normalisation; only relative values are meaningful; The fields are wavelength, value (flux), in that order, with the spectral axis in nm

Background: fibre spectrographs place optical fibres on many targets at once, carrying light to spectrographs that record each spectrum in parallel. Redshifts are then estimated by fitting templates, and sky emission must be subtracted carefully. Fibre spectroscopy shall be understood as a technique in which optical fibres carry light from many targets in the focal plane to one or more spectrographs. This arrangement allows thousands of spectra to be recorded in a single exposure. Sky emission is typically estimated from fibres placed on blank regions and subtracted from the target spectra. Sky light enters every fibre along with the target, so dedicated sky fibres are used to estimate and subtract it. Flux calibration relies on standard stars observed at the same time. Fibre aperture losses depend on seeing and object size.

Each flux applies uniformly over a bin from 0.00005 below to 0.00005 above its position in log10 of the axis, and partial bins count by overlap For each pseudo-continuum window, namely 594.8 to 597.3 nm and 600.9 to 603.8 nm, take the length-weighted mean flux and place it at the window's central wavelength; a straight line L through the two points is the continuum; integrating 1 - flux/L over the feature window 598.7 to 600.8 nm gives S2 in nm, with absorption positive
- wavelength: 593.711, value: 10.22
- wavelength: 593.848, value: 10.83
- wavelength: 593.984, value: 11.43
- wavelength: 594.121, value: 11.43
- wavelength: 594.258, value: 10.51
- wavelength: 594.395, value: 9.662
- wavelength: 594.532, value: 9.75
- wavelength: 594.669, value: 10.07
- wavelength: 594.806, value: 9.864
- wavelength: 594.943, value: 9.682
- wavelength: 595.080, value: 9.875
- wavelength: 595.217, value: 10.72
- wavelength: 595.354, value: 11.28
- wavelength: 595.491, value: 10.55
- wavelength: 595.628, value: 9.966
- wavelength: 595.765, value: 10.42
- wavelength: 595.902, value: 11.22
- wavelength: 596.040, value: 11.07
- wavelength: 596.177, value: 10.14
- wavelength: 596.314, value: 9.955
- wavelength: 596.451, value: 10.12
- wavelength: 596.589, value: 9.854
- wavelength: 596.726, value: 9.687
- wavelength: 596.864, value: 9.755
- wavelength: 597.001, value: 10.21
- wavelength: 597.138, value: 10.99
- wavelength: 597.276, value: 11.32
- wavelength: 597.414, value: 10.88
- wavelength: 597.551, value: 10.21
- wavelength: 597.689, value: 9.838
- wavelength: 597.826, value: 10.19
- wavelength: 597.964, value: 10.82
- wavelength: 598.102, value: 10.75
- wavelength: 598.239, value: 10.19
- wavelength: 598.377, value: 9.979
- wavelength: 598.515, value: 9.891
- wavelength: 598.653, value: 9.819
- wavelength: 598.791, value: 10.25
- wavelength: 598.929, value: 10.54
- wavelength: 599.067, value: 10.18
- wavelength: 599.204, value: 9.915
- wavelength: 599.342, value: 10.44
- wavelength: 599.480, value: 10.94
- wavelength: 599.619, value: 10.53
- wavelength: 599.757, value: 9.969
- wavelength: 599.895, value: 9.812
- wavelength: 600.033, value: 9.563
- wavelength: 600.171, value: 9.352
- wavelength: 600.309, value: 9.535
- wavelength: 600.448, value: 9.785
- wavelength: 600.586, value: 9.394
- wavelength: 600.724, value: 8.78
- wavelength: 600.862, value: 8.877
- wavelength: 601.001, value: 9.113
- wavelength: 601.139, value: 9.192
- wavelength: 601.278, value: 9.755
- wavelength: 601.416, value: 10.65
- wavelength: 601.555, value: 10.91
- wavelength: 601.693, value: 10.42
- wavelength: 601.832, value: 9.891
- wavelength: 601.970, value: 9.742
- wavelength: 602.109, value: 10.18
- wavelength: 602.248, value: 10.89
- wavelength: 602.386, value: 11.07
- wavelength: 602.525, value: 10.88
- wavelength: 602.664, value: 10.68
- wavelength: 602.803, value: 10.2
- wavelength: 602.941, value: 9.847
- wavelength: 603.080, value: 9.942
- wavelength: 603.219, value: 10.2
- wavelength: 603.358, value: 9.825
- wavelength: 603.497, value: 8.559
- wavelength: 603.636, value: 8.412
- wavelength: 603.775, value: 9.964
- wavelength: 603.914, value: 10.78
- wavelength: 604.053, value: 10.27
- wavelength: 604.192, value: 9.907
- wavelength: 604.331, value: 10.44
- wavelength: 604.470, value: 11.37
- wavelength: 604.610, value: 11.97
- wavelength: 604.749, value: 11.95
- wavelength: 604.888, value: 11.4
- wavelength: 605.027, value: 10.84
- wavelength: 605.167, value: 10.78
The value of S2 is 0.045 nm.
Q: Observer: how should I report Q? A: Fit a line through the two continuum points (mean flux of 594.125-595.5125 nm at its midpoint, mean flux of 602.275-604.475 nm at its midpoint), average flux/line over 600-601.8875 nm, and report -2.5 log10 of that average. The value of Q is 0.06 mag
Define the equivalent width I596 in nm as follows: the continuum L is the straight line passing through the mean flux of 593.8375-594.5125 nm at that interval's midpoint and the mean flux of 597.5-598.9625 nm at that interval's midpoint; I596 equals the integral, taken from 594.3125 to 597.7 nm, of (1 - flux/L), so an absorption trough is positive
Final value 0.059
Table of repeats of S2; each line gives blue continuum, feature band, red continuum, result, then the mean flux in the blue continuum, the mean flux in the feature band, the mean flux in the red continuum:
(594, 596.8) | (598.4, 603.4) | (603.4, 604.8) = 0.143 nm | 10.3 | 10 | 10.3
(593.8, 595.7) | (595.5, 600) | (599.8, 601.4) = -0.184 nm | 10.4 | 10.3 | 9.43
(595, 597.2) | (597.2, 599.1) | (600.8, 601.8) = -0.036 nm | 10.4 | 10.3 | 9.85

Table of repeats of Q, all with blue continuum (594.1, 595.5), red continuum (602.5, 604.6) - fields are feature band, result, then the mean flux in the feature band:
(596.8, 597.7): -0.03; 10.5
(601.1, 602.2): 0.00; 10.1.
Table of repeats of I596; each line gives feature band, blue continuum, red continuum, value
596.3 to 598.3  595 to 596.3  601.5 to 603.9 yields 0.023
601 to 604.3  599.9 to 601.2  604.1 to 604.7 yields 0.033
